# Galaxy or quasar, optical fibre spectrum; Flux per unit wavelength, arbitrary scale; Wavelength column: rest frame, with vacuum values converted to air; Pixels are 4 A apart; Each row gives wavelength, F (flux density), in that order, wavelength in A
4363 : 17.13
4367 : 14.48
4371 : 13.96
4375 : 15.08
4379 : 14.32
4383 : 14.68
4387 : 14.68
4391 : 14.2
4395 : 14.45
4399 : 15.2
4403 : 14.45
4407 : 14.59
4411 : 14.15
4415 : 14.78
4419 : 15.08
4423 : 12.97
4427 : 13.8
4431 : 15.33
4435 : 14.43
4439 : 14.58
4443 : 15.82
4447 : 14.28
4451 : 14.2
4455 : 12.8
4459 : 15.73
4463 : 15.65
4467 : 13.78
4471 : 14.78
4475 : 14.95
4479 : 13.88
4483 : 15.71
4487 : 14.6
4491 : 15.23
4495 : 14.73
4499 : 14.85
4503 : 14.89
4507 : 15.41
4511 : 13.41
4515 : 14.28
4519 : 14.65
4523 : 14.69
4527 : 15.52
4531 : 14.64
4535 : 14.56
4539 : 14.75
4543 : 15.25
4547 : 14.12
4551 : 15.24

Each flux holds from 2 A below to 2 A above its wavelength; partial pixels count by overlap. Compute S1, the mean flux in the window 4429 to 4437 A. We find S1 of 14.9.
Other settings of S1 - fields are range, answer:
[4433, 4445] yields 14.9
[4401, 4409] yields 14.5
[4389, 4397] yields 14.3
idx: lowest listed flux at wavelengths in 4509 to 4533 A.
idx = 13.41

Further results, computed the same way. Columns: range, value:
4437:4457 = 12.8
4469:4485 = 13.88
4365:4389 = 13.96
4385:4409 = 14.2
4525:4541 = 14.56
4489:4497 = 14.73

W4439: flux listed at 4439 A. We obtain 14.58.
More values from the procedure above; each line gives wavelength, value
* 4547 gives 14.12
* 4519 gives 14.65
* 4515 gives 14.28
